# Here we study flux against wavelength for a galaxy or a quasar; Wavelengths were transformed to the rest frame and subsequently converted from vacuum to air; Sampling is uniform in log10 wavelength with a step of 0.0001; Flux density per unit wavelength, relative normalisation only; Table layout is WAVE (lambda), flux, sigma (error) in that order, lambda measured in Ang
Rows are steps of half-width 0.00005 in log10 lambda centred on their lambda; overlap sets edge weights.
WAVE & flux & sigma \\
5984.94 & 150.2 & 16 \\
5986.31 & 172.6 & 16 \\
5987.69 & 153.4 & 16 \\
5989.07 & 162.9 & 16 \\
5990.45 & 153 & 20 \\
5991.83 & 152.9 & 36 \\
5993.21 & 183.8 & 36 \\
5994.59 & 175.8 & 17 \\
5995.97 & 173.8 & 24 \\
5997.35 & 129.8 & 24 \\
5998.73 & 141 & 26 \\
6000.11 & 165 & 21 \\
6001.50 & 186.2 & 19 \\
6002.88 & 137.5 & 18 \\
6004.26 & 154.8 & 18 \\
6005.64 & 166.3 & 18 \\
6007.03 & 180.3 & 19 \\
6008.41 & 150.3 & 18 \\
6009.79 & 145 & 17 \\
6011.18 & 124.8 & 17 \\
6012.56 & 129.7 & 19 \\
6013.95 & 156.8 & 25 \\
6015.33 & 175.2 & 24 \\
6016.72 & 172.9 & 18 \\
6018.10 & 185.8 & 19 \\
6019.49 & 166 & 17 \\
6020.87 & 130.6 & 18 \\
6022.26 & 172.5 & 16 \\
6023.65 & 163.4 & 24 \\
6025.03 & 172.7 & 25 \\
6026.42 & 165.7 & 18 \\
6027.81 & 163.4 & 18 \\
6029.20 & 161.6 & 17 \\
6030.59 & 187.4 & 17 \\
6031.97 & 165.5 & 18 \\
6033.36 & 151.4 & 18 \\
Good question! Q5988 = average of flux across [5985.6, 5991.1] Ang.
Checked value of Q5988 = 161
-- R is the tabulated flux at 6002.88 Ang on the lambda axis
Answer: 137.5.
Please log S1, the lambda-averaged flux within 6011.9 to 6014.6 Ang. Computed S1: 143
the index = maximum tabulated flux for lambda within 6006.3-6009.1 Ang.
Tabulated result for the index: 180.3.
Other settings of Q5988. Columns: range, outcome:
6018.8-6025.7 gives 161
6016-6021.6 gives 164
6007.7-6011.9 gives 140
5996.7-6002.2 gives 156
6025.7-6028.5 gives 164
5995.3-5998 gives 152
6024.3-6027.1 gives 169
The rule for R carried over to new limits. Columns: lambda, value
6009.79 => 145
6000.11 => 165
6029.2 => 161.6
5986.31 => 172.6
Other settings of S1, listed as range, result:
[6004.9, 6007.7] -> 173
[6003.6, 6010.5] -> 159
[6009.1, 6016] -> 146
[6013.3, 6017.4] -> 168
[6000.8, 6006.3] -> 161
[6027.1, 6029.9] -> 162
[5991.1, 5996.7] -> 171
